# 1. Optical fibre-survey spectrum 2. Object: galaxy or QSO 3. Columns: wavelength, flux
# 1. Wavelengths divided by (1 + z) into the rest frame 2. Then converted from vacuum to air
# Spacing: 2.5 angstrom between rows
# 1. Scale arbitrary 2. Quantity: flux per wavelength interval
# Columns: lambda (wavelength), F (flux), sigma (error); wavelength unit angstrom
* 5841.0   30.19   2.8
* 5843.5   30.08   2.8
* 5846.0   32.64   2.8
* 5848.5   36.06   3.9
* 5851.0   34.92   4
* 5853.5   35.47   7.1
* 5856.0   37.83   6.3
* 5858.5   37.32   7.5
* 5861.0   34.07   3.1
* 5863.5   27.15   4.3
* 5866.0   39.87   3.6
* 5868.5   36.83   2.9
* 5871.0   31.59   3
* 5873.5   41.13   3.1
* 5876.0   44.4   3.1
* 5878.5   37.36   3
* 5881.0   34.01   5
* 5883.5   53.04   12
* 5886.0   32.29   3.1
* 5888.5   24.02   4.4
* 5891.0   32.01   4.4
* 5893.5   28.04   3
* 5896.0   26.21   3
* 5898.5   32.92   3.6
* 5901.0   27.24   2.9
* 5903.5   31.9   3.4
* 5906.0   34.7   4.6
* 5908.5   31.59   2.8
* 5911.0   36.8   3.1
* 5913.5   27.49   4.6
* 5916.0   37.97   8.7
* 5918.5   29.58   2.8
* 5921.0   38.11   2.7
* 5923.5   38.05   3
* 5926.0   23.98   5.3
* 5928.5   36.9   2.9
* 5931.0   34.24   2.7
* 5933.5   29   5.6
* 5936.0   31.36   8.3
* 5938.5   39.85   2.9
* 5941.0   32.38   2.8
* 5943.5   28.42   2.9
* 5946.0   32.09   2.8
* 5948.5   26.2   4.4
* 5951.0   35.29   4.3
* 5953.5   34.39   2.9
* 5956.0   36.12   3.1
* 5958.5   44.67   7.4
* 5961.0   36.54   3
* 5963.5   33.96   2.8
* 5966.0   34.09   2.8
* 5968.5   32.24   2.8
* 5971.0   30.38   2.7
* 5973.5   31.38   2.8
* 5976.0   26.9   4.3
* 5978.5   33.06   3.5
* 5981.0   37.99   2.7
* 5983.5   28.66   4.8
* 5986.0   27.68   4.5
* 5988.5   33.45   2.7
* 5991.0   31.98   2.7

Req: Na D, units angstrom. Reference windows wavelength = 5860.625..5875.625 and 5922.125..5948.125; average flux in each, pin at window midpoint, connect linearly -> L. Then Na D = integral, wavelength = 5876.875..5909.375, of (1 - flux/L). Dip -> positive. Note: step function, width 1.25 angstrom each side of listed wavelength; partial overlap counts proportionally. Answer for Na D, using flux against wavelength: 1.6 angstrom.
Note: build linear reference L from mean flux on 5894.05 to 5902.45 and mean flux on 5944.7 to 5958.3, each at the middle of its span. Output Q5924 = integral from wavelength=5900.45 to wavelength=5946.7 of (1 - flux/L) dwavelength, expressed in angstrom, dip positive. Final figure -2.55 angstrom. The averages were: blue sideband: 28.8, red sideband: 33.7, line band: 32.8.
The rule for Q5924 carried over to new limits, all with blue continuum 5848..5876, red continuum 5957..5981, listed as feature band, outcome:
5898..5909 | 1.13 angstrom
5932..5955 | 1.51 angstrom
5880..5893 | 0.32 angstrom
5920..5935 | 0.64 angstrom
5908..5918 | 0.49 angstrom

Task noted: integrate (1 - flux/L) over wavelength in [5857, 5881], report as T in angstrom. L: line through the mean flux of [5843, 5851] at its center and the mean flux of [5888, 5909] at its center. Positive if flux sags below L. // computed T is -3.4 angstrom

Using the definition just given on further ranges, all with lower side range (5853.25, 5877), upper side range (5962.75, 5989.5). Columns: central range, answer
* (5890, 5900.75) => 1.7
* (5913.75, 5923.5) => -0.2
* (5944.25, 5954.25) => 0.4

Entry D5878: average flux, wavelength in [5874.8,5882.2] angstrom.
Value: 38.6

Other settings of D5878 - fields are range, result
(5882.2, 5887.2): 42.7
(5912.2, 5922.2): 33.3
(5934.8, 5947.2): 32.8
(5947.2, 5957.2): 33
